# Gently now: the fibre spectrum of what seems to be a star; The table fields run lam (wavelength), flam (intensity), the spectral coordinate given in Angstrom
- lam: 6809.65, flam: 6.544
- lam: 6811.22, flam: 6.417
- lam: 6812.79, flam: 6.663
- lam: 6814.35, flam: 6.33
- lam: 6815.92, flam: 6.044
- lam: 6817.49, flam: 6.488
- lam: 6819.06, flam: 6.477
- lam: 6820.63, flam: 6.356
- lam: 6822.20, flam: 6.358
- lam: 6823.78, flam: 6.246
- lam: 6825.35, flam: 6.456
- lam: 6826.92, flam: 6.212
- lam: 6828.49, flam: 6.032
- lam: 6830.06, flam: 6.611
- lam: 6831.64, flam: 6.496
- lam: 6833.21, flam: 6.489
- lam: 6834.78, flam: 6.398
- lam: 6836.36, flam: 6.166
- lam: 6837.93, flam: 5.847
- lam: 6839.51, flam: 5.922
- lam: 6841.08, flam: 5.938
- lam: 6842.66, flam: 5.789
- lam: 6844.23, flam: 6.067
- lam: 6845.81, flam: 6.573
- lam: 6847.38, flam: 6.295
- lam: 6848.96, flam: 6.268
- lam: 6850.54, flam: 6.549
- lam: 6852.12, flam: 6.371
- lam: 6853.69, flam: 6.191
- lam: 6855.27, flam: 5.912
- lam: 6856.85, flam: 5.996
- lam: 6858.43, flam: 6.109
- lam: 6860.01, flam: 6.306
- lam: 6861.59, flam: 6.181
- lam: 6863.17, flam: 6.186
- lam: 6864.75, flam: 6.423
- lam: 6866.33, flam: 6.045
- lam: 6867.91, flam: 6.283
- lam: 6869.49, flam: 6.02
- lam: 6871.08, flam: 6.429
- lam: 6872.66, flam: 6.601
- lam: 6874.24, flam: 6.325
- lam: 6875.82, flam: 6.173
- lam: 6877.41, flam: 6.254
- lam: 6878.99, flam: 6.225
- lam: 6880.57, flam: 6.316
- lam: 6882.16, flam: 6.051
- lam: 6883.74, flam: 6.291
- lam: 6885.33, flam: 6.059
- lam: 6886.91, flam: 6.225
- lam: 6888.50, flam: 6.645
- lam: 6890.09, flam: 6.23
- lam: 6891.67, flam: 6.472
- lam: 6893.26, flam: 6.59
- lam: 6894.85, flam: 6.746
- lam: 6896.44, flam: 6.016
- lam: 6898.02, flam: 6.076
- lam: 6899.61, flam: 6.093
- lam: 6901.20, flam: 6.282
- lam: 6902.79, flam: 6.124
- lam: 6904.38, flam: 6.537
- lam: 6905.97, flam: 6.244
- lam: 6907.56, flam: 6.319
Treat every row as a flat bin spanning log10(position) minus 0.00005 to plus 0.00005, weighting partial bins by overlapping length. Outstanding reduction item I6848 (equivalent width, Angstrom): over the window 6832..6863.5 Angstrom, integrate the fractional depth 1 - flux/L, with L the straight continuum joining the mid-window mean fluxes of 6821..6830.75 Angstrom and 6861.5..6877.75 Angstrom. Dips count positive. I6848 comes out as 0.56 Angstrom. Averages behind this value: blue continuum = 6.32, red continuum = 6.27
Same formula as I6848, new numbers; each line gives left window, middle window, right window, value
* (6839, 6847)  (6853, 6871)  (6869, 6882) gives 0.1 Angstrom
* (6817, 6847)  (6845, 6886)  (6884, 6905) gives 0.3 Angstrom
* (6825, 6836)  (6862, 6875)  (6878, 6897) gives 0.1 Angstrom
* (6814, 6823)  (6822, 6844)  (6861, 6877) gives 0.4 Angstrom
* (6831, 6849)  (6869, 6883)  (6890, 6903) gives 0.0 Angstrom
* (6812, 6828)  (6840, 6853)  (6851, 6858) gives -0.1 Angstrom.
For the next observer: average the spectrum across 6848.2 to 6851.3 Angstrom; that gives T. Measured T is 6.4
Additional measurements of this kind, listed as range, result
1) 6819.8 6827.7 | 6.32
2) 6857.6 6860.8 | 6.2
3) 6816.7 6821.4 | 6.44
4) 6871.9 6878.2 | 6.34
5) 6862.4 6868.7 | 6.24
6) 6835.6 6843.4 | 5.93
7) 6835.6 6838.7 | 6.01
